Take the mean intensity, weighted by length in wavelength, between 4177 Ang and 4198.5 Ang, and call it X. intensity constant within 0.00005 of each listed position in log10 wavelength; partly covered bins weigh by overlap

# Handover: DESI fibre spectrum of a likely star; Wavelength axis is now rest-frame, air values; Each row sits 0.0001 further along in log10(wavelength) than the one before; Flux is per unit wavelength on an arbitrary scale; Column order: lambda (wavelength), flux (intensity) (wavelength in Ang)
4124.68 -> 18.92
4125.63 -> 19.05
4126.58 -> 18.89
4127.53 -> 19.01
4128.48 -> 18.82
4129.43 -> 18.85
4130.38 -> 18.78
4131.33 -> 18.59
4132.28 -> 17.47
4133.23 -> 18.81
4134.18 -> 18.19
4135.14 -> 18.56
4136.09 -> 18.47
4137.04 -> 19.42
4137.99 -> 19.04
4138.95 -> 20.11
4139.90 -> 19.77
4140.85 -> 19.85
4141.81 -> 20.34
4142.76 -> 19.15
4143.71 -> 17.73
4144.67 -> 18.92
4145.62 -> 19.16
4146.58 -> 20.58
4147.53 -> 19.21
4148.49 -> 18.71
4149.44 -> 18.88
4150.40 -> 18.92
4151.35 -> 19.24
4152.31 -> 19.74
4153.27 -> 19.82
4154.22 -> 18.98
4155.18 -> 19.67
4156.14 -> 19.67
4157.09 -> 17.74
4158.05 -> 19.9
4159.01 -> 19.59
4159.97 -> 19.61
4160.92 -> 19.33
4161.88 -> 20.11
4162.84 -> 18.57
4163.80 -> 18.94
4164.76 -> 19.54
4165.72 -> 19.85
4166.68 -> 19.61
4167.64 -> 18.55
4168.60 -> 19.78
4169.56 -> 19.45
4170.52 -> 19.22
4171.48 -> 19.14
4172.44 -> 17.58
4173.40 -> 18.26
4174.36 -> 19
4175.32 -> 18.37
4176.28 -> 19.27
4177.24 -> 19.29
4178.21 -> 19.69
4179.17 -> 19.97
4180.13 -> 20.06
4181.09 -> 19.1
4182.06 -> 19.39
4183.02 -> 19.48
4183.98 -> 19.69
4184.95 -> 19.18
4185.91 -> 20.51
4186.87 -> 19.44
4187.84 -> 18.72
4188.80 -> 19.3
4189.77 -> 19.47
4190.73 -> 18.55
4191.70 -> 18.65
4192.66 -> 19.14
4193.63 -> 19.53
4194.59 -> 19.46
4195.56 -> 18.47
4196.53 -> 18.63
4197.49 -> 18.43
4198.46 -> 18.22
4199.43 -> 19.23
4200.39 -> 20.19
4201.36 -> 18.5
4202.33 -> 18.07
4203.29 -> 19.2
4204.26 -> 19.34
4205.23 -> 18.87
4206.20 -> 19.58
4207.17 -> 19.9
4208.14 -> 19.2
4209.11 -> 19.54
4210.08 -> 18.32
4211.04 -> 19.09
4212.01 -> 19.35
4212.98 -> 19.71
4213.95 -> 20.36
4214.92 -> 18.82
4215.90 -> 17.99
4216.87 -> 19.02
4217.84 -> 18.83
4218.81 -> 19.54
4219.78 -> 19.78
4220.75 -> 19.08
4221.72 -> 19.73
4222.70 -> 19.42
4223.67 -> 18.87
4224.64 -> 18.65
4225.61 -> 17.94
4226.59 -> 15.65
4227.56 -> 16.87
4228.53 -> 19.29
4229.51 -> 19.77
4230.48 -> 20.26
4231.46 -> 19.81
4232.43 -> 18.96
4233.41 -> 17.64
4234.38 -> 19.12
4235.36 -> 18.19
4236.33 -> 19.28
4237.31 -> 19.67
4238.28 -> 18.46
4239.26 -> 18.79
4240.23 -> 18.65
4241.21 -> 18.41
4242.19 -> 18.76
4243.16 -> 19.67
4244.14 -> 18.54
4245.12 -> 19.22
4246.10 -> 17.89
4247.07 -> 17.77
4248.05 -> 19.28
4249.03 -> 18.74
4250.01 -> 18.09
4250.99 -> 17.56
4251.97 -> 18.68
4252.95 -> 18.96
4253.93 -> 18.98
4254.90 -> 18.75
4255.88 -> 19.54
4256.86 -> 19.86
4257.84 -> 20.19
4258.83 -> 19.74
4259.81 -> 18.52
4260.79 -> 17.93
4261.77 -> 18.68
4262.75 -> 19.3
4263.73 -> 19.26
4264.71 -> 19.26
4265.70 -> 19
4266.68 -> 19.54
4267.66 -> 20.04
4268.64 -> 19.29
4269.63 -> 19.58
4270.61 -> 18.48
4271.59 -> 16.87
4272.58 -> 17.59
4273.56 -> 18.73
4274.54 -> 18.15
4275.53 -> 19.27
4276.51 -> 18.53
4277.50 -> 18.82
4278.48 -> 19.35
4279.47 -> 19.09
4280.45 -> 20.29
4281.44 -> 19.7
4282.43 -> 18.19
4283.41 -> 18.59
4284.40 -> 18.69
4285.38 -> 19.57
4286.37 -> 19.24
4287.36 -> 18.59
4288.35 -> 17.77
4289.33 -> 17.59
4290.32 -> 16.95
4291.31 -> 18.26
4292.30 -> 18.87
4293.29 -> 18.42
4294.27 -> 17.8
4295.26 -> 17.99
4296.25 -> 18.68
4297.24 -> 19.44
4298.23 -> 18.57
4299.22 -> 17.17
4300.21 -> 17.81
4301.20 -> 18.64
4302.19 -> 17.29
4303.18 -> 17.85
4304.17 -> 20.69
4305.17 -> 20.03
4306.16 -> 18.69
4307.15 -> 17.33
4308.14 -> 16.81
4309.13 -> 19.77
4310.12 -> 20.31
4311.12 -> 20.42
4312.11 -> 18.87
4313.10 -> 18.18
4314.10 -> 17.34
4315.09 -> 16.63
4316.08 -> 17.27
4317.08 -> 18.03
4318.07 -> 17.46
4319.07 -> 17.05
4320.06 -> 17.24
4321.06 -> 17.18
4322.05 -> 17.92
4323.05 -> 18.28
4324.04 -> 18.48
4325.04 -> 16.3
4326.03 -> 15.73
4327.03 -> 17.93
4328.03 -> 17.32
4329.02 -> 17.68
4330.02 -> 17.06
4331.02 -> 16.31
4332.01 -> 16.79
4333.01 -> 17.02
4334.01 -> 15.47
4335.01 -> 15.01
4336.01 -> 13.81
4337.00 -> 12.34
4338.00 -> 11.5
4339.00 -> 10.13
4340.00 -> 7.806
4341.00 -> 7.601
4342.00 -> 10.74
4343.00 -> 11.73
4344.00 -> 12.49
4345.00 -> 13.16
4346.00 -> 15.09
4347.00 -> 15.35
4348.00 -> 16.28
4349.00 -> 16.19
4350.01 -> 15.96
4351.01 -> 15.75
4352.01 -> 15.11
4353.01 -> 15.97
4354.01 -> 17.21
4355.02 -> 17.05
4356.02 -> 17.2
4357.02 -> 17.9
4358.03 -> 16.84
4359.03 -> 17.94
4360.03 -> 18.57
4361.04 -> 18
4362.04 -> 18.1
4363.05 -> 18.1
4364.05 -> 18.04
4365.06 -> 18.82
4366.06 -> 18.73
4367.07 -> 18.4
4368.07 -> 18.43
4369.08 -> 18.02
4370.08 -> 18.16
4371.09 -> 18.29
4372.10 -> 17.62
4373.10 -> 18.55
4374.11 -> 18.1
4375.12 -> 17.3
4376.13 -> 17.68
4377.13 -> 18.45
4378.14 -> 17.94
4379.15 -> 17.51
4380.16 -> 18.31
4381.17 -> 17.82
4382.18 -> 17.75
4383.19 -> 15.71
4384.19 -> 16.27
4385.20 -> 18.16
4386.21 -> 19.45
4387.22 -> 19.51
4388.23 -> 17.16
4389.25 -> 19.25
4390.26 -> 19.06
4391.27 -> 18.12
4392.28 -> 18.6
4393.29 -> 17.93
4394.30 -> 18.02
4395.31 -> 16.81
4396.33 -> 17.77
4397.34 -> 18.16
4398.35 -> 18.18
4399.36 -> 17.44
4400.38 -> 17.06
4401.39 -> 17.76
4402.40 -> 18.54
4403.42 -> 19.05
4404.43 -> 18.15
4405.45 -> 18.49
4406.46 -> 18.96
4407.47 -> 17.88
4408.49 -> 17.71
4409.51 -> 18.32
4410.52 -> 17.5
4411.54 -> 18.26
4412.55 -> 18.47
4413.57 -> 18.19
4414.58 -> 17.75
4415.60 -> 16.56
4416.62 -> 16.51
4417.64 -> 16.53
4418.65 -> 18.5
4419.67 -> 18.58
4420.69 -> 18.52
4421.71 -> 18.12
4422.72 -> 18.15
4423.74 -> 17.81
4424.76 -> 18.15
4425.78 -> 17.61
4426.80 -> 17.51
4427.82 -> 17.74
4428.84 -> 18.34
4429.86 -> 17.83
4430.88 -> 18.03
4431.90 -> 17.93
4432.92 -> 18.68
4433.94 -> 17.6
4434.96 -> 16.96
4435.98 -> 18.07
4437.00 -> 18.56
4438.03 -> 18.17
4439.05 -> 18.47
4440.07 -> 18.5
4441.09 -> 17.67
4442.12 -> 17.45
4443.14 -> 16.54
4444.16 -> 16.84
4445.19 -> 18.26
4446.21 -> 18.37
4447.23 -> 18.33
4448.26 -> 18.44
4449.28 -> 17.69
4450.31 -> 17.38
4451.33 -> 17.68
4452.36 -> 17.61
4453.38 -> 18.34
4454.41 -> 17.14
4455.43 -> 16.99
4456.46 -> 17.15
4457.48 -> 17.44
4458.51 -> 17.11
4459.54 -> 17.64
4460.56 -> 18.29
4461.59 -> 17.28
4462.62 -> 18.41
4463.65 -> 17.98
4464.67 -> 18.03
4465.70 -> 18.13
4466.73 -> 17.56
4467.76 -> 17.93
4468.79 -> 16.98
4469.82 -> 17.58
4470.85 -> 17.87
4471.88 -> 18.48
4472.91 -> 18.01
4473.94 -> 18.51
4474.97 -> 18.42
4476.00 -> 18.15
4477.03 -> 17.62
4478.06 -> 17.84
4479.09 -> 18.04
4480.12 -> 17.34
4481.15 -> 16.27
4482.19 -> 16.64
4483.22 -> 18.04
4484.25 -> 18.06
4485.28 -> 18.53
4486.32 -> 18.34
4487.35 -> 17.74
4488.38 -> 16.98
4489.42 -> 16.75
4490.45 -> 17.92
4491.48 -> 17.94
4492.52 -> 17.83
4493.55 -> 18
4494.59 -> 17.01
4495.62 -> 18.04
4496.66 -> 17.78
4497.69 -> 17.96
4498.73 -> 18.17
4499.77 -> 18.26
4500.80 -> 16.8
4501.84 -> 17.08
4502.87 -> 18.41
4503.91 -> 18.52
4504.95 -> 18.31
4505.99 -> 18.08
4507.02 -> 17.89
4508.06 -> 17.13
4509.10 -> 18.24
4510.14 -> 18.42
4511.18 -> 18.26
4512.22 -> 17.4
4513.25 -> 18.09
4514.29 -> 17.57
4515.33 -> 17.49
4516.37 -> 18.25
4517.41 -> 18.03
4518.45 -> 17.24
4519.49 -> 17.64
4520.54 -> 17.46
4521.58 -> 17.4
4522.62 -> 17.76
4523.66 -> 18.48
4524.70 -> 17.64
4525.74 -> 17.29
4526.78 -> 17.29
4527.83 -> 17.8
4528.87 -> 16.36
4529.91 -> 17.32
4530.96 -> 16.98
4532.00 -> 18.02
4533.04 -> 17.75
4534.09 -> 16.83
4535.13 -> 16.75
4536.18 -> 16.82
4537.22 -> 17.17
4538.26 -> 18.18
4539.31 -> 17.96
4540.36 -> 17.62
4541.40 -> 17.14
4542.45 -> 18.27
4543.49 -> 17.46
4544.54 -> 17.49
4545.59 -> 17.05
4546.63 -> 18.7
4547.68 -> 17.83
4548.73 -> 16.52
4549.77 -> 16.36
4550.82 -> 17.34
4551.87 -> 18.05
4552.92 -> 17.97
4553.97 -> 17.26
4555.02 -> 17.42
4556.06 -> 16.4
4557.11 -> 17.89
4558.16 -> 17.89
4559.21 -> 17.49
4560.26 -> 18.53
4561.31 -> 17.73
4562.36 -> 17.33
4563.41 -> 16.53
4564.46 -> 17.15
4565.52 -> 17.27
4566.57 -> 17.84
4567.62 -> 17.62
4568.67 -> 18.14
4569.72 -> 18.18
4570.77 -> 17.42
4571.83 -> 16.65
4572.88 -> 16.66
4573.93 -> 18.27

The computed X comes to 19.2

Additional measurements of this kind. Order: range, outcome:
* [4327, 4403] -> 16.7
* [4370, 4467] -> 17.9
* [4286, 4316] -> 18.4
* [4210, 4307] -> 18.8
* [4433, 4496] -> 17.8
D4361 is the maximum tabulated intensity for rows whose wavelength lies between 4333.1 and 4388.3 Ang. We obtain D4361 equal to 19.51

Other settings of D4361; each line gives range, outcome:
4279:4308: 20.69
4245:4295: 20.29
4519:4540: 18.48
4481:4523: 18.53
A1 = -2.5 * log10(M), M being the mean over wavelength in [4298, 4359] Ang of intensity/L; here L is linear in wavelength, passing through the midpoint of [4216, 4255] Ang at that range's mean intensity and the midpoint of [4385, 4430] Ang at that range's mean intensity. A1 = 0.13 mag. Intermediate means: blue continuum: 18.8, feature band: 16.3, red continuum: 18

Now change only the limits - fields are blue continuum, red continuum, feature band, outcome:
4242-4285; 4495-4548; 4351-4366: 0.06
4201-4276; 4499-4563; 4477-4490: 0.02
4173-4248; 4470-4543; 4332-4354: 0.32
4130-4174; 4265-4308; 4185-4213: -0.01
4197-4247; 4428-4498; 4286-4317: 0.01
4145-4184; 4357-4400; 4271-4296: 0.00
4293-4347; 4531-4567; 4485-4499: -0.03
